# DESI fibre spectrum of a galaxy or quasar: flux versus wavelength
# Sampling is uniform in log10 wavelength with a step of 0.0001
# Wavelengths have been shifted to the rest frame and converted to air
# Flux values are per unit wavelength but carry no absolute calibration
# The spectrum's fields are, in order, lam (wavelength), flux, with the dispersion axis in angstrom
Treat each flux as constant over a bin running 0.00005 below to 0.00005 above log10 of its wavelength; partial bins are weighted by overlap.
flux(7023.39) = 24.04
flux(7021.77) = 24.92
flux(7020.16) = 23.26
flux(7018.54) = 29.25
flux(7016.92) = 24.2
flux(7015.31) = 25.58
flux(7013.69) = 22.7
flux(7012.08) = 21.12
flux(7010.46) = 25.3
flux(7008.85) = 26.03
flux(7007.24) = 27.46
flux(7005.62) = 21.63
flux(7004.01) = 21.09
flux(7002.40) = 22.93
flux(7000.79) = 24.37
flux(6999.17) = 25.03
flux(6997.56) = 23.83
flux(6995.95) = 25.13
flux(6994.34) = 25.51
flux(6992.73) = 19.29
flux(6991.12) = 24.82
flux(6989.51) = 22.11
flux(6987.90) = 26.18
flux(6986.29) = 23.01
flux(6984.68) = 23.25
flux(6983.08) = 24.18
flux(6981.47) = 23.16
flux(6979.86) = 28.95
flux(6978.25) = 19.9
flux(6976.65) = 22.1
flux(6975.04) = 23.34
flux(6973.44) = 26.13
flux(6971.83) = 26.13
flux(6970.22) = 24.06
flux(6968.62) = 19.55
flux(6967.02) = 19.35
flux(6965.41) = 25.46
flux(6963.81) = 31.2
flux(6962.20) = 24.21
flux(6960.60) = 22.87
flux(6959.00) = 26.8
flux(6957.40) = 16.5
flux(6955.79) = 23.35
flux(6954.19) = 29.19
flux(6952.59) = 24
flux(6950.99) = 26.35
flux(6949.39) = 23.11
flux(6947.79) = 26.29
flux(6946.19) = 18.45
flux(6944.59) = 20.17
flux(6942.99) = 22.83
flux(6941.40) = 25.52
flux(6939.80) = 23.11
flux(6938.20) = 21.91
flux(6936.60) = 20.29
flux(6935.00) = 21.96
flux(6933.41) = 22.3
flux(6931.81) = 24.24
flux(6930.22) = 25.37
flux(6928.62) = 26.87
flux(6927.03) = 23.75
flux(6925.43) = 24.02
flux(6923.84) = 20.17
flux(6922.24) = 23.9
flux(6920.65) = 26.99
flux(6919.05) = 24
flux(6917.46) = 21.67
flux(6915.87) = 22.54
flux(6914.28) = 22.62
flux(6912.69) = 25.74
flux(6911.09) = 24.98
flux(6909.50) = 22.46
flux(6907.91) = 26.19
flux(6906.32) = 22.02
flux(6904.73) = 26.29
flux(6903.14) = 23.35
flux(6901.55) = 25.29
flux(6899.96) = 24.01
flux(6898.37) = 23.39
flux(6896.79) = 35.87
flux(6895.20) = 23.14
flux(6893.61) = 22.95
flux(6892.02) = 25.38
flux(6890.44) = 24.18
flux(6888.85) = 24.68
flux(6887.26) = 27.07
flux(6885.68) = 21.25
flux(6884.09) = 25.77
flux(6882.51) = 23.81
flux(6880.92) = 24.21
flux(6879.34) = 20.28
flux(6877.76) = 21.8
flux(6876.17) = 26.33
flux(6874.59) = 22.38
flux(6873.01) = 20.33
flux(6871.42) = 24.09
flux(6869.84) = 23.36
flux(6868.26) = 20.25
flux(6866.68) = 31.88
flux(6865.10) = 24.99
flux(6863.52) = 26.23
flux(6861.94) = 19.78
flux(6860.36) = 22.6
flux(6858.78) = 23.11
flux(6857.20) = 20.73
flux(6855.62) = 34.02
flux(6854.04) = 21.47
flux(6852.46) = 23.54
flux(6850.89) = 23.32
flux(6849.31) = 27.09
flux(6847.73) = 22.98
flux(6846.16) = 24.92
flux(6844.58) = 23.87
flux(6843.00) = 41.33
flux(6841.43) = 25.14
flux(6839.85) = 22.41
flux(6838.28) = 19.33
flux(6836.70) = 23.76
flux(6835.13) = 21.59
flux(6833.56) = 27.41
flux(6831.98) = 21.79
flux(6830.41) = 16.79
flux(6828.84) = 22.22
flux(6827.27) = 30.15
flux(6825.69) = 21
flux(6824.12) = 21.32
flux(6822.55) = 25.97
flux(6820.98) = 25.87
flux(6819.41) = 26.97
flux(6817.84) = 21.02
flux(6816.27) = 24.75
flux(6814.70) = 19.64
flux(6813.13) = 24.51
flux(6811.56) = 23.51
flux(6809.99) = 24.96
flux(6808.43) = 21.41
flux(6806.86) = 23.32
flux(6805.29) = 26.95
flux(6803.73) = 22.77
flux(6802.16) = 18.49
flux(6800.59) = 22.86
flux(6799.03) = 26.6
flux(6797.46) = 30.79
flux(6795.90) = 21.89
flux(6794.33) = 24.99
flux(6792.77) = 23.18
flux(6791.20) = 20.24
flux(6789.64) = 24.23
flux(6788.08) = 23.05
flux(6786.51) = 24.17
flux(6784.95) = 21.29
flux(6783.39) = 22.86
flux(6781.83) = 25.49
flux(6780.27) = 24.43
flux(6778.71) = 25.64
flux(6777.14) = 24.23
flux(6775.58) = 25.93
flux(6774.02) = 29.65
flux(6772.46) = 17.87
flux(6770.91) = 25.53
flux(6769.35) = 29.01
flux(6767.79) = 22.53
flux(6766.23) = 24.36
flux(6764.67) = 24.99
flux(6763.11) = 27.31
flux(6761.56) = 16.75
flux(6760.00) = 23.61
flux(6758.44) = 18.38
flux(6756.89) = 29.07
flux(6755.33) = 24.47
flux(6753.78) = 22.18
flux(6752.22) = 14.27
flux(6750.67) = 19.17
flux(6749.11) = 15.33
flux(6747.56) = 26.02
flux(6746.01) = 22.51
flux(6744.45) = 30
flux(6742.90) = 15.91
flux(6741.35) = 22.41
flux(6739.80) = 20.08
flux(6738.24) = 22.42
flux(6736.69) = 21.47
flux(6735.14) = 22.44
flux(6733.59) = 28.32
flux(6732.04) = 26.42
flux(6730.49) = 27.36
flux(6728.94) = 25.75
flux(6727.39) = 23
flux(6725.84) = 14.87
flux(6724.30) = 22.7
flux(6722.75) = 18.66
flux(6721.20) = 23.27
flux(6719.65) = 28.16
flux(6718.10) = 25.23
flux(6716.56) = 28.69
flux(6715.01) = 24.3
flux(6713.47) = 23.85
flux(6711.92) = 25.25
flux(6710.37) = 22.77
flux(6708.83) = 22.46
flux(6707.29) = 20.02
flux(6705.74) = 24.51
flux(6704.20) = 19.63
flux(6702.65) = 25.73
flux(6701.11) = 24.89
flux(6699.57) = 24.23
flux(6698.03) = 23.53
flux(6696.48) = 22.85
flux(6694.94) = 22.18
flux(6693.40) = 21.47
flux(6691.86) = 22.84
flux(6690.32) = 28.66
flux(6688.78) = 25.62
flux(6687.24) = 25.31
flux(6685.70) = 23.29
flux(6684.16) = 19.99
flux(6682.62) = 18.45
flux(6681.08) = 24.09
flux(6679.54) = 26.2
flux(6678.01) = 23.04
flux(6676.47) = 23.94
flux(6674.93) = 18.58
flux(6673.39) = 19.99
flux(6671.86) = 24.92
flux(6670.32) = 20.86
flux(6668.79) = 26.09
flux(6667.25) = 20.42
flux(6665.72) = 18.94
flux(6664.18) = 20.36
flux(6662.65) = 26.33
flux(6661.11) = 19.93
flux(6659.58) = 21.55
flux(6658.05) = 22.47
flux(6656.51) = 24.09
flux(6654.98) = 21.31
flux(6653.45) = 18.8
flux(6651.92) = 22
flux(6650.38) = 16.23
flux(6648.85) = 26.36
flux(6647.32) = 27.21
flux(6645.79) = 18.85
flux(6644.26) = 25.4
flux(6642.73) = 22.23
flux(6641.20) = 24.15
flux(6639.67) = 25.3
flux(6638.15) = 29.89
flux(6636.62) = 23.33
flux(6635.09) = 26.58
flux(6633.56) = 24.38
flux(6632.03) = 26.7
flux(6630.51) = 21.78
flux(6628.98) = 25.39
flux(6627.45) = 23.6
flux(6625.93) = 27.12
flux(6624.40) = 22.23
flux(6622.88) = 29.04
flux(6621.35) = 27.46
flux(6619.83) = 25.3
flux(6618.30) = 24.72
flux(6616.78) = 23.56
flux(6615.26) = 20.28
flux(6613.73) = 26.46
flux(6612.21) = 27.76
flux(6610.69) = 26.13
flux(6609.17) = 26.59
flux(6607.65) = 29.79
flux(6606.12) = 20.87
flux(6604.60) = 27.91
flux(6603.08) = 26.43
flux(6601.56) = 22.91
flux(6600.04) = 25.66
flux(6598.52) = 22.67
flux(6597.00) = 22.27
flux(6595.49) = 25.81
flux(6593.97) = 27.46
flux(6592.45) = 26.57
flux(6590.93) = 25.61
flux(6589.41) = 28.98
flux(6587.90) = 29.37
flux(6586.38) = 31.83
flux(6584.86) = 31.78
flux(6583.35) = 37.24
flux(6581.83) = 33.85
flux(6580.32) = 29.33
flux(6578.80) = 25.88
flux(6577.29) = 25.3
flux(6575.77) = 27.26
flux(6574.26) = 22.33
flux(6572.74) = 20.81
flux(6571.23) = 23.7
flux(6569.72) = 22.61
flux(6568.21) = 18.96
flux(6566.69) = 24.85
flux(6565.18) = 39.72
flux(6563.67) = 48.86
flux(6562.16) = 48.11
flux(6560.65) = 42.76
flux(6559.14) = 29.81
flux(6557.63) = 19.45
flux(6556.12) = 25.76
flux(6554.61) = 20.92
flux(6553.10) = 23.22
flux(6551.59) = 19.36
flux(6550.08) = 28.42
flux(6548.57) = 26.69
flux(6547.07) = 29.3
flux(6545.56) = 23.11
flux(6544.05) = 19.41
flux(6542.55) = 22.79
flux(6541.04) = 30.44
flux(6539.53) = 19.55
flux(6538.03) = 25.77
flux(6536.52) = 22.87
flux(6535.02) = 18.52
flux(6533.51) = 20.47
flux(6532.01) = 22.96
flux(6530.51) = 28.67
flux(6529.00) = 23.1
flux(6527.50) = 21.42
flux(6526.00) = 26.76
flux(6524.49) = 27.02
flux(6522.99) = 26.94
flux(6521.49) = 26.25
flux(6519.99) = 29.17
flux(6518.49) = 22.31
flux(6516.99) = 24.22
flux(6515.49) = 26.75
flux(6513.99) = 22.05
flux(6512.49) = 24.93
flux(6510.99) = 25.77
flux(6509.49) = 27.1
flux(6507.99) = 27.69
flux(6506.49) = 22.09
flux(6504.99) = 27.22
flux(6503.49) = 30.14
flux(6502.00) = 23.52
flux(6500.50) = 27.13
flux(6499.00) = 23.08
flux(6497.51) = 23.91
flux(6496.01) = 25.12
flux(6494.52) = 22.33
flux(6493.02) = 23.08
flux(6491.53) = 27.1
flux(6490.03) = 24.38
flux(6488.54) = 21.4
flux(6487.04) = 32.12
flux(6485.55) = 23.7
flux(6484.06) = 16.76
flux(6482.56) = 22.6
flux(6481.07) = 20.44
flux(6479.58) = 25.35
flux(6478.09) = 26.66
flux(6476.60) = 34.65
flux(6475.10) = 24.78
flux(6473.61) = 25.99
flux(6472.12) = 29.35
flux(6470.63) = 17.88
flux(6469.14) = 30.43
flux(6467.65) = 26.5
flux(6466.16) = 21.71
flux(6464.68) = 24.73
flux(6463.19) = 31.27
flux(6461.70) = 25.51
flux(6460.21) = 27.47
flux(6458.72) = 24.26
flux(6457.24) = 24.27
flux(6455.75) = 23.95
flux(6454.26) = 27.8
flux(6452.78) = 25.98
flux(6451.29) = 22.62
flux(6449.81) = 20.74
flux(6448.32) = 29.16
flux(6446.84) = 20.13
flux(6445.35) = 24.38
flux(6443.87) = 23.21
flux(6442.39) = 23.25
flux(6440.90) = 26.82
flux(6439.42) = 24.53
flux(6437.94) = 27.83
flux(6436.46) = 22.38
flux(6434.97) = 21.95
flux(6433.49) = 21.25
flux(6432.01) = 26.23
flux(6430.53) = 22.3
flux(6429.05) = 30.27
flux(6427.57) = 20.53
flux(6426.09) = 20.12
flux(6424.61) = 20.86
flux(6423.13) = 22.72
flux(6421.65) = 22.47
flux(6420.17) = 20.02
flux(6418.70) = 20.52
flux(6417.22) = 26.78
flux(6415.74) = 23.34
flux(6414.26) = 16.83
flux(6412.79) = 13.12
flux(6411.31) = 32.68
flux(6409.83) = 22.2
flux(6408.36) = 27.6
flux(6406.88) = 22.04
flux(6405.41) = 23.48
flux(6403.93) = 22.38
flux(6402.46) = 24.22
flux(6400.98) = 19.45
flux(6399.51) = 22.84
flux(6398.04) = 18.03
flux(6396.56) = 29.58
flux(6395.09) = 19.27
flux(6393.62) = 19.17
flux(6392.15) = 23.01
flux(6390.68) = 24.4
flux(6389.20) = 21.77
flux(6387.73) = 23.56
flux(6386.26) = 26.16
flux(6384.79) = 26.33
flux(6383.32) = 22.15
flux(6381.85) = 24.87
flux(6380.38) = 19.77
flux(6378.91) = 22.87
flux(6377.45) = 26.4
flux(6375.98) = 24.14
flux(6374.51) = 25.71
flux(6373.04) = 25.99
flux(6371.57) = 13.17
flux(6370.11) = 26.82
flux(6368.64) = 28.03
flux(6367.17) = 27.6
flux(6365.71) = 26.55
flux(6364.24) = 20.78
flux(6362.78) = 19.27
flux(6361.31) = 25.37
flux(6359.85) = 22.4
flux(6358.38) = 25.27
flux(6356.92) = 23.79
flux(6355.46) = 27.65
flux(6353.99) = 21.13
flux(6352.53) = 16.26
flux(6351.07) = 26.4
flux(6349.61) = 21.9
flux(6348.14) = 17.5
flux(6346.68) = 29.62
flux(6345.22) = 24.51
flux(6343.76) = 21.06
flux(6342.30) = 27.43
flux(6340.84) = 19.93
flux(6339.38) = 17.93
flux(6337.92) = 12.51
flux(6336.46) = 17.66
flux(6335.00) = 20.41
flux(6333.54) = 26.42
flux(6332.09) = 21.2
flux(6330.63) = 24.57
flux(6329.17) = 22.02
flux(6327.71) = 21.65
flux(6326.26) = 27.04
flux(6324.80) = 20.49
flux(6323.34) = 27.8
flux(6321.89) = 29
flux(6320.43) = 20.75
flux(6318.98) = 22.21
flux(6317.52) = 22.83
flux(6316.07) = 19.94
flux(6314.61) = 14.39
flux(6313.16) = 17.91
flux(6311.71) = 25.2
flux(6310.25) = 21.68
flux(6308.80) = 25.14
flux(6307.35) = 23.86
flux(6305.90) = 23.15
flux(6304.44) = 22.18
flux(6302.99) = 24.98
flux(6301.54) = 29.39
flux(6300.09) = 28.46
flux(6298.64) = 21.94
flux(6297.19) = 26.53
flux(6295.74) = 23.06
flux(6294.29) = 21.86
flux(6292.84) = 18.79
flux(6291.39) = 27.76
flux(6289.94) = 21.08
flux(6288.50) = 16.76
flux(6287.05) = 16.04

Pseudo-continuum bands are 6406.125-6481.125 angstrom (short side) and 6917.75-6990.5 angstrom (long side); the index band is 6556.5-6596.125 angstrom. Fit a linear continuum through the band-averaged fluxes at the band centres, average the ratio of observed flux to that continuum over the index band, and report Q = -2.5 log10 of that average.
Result -0.22 mag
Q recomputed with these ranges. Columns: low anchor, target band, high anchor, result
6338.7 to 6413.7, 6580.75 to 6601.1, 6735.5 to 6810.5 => -0.22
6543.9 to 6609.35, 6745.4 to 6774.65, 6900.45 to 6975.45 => 0.13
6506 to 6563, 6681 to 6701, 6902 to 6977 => 0.07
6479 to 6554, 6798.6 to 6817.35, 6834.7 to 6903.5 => 0.06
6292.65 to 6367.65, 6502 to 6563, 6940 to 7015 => -0.12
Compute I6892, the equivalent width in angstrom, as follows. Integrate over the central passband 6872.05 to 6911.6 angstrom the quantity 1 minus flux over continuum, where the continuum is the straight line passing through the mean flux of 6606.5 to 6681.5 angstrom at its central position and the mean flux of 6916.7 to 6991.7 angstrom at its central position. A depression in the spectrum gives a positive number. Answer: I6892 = -1.0 angstrom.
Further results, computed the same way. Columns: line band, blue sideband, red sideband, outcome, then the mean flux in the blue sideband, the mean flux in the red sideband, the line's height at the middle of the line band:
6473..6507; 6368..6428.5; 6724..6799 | -3.0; 22.8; 23.3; 23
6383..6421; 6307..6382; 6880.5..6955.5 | 0.3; 22.8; 24.1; 22.9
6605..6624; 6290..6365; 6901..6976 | -2.0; 22.7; 23.8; 23.2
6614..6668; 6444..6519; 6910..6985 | 2.3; 25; 23.7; 24.6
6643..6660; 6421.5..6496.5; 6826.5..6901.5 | 1.6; 24.6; 24.4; 24.5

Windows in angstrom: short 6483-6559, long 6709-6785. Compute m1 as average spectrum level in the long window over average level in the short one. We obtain 0.96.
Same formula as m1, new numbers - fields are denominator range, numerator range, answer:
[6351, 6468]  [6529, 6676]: 1.07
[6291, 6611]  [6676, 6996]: 0.97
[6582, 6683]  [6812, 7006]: 0.97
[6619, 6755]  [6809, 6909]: 1.05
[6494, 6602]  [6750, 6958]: 0.91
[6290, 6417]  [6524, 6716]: 1.08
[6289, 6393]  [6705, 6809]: 1.01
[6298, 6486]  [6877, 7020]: 1.02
